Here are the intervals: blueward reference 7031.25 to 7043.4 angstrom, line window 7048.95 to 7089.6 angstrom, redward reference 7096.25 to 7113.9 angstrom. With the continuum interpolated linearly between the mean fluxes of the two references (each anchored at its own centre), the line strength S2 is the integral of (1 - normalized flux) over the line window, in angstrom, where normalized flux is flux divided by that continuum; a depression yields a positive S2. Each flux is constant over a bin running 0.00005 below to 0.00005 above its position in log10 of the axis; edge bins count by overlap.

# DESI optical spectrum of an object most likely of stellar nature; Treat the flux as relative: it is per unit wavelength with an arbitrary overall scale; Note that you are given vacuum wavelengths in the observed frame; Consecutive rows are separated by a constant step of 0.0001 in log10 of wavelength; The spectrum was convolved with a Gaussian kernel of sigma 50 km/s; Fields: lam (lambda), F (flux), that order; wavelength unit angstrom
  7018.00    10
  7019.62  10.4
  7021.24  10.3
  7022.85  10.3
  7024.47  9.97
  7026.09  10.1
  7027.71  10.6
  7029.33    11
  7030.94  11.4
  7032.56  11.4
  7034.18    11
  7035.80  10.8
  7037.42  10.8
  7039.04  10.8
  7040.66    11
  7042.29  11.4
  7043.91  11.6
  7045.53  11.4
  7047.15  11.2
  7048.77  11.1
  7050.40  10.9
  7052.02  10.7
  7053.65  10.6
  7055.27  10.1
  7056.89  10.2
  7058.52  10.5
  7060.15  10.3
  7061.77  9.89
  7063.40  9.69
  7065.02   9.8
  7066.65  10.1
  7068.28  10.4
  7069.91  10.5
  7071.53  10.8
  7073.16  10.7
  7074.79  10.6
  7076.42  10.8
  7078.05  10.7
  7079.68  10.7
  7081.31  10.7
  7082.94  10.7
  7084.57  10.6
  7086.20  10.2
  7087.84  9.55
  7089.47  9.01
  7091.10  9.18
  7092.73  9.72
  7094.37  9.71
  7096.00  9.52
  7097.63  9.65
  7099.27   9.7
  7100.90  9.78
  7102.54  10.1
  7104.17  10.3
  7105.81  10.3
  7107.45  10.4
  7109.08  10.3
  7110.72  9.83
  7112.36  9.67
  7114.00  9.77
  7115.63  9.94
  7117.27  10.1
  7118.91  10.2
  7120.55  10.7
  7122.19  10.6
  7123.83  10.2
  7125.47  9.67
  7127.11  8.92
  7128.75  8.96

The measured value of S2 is 0.6 angstrom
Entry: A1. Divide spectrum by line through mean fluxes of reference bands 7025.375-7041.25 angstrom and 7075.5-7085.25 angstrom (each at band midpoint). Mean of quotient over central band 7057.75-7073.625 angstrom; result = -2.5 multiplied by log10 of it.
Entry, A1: 0.05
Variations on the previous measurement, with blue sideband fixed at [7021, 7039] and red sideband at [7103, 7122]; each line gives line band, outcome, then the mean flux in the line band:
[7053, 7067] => 0.04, 10.1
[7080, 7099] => 0.05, 9.88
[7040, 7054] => -0.05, 11.1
